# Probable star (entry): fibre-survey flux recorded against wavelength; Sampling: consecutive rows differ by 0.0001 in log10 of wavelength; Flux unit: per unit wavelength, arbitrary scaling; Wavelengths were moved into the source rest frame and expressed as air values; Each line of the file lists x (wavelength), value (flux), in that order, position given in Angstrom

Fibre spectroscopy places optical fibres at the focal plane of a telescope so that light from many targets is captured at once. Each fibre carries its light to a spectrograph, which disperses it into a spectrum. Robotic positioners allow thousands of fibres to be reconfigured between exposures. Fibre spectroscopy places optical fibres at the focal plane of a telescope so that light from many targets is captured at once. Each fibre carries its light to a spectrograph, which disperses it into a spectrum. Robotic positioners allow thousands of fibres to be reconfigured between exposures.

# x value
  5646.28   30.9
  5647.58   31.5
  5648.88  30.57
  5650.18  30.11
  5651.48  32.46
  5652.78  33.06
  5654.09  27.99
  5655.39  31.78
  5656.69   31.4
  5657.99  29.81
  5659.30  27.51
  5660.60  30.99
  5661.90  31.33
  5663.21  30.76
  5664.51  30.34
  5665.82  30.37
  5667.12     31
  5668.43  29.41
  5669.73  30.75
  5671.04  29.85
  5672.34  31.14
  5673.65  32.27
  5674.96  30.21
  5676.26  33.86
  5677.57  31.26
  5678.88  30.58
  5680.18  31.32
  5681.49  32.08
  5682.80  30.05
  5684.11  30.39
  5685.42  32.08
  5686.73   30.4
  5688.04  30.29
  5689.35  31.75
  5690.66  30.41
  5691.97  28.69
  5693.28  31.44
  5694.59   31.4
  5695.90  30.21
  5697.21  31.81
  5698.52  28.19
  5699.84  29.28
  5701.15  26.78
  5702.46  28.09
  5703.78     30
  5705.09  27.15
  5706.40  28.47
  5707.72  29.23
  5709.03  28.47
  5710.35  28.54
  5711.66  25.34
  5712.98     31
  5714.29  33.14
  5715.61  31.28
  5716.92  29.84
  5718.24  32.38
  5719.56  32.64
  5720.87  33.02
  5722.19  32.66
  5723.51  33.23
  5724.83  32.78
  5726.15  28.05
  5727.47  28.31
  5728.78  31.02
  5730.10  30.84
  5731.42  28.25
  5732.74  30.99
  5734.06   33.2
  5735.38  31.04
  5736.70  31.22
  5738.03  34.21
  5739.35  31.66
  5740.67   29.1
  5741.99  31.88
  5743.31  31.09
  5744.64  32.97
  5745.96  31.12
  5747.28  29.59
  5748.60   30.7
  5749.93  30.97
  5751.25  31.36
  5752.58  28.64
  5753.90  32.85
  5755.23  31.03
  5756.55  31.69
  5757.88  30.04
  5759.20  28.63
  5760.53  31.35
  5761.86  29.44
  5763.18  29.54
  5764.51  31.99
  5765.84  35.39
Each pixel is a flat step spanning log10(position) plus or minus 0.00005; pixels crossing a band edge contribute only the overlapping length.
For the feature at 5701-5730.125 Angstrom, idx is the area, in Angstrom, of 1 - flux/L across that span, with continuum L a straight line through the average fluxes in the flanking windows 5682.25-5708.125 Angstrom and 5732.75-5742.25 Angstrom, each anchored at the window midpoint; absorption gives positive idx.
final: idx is 0.6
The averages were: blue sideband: 29.8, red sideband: 31.7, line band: 30.1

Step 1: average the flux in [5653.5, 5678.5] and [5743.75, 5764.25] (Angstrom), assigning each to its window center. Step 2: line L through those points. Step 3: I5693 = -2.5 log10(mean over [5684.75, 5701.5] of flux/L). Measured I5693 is 0.01 mag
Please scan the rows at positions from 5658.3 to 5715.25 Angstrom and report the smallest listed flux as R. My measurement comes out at 25.34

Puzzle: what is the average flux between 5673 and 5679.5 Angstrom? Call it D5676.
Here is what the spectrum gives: 31.6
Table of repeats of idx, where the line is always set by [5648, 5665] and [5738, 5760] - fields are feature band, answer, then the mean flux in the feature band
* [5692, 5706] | 0.64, 29.4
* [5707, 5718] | 0.40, 29.7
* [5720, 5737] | -0.14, 31.2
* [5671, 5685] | -0.25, 31.3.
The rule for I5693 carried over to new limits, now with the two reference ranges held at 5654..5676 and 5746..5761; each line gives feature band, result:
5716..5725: -0.059 mag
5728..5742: -0.020 mag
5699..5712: 0.088 mag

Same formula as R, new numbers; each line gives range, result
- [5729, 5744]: 28.25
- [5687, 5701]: 28.19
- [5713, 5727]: 28.05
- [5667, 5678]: 29.41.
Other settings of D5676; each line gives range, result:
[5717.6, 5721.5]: 32.7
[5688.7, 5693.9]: 30.6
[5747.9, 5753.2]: 30.4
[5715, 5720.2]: 31.5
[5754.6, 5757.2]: 31.4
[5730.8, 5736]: 30.9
